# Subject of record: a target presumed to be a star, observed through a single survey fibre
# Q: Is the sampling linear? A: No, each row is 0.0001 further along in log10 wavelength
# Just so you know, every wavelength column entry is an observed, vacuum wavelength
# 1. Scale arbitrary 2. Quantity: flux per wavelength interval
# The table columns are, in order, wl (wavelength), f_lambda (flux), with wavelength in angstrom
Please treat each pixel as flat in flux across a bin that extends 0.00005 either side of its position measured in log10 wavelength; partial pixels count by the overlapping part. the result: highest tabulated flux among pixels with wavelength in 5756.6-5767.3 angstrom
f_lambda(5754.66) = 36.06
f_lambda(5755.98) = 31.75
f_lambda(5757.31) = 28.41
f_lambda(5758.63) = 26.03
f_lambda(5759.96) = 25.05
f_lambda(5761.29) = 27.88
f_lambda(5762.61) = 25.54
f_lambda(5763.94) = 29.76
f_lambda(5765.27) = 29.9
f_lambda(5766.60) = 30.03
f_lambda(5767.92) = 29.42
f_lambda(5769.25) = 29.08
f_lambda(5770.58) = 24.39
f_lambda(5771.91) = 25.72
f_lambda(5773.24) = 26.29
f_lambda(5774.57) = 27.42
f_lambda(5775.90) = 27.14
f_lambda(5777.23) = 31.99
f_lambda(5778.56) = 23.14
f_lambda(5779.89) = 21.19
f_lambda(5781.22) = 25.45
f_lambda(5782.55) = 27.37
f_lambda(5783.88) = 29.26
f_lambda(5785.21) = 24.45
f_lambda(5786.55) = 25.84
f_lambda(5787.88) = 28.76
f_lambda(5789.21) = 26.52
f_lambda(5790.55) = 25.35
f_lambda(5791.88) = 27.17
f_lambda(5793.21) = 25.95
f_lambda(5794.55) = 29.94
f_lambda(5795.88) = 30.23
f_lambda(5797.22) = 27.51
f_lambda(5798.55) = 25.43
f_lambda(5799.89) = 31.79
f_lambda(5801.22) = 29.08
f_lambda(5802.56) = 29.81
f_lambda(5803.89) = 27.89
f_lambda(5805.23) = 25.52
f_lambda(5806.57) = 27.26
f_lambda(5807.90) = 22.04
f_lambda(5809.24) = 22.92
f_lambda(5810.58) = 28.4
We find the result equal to 30.03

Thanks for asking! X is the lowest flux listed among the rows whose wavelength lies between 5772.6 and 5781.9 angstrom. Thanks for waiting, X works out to 21.19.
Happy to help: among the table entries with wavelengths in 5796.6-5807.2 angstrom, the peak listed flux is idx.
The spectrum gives 31.79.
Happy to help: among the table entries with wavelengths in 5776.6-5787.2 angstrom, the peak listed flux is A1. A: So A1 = 31.99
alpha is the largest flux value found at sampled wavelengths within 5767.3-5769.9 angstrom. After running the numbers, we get 29.42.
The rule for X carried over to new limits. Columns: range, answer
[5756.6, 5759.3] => 26.03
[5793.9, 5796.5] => 29.94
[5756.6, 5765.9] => 25.05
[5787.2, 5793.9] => 25.35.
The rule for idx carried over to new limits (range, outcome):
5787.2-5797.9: 30.23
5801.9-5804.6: 29.81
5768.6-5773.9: 29.08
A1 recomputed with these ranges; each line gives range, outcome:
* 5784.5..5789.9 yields 28.76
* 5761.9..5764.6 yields 29.76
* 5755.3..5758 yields 31.75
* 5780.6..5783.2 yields 27.37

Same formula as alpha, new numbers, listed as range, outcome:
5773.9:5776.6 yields 27.42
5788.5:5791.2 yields 26.52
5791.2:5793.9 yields 27.17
